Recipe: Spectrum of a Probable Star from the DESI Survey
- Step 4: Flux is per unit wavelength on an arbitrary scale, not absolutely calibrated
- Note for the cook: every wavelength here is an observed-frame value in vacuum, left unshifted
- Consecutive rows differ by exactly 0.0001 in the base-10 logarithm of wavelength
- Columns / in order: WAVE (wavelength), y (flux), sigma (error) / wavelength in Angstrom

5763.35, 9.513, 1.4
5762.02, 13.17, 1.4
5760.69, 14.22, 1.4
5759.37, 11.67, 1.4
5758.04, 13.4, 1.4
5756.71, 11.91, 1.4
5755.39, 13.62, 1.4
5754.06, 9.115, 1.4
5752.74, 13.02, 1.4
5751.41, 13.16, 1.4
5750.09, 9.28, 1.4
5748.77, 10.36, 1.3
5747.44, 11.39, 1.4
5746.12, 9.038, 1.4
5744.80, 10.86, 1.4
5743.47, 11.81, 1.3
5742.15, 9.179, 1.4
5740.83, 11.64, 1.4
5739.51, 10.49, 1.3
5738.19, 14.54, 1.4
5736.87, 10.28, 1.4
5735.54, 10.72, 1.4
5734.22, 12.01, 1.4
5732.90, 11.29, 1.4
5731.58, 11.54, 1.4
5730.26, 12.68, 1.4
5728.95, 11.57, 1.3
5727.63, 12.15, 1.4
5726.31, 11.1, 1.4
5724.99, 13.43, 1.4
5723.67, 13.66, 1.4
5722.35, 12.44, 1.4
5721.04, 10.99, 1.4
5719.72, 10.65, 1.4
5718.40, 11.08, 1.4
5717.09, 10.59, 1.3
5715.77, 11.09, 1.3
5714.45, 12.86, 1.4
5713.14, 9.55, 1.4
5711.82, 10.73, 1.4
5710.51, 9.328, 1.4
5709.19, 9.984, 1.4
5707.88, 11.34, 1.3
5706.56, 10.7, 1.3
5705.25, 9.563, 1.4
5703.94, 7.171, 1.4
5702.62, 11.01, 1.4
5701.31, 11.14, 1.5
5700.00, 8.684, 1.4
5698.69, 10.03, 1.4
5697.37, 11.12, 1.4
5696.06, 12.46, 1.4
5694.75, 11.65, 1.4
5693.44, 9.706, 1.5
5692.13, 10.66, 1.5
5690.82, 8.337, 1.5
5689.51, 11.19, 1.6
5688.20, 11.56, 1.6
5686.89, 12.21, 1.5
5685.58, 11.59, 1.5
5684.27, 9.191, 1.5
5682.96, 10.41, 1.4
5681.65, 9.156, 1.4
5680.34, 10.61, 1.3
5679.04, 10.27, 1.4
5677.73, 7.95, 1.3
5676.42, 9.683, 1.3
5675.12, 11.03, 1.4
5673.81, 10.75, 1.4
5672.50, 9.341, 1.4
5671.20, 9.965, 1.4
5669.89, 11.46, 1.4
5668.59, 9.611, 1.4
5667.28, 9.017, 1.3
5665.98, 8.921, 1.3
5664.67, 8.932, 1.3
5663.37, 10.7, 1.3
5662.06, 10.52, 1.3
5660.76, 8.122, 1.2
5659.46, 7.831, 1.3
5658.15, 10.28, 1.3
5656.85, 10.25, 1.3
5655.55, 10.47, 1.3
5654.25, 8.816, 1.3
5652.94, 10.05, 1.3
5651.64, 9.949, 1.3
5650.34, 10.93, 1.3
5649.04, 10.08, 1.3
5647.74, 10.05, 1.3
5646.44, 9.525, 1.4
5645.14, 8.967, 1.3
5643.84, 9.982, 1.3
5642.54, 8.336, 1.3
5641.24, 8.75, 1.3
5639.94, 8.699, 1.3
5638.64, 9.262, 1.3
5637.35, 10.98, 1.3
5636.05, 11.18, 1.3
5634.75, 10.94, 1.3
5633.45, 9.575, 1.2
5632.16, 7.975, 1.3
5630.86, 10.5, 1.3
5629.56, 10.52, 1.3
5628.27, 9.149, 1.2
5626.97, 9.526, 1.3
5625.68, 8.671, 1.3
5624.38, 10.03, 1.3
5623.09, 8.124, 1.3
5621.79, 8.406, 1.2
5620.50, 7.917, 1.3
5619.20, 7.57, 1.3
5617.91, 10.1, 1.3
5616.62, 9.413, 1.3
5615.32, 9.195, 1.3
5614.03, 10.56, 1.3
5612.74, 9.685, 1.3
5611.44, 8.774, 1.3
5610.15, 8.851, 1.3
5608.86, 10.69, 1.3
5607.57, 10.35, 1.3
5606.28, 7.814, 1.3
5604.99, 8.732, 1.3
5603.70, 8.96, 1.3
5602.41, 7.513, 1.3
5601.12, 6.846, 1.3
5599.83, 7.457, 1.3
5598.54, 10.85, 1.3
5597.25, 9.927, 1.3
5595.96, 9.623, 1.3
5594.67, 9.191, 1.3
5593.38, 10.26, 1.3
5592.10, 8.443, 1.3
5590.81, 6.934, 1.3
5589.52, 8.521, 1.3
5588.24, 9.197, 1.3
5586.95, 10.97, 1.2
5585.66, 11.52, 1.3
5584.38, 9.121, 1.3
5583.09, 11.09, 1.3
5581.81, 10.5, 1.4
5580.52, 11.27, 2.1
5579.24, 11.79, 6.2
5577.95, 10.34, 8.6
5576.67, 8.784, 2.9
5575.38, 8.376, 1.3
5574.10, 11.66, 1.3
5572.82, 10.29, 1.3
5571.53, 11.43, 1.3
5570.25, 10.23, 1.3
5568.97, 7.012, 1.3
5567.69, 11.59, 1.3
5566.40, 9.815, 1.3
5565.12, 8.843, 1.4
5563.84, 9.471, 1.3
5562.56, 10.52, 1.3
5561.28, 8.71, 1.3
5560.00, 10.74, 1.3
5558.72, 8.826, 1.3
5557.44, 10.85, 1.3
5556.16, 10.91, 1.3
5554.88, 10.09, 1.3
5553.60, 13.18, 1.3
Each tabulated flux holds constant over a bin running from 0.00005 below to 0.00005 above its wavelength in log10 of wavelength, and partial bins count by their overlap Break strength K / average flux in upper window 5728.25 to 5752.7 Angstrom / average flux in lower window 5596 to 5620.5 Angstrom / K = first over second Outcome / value 1.24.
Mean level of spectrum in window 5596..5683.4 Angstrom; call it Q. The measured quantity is 9.48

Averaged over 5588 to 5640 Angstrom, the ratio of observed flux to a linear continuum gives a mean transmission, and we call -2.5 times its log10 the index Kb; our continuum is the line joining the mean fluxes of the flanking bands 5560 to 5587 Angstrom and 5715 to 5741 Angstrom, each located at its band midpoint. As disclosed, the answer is 0.15 mag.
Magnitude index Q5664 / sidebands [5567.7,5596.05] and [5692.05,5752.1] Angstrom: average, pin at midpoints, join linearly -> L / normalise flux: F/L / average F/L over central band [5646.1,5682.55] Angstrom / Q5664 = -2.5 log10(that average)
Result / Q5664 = 0.08 mag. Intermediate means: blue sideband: 9.89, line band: 9.8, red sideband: 11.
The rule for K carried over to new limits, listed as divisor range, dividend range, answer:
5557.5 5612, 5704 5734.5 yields 1.17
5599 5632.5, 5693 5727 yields 1.21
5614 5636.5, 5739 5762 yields 1.23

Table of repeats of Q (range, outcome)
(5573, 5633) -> 9.39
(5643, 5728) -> 10.3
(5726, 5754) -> 11.3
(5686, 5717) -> 10.5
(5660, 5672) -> 9.68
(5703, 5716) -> 10.2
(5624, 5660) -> 9.69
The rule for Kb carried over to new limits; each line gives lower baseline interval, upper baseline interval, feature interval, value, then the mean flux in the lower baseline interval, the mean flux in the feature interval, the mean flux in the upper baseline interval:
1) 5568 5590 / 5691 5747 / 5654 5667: 0.12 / 10.2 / 9.49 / 11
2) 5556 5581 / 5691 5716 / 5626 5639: 0.03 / 10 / 9.95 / 10.4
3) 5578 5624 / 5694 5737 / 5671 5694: 0.04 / 9.33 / 10.2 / 11.1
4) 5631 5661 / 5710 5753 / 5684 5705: 0.01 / 9.64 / 10.5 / 11.3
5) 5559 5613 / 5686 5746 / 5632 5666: 0.07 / 9.58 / 9.67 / 11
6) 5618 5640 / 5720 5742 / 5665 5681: 0.06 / 9.39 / 9.87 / 11.8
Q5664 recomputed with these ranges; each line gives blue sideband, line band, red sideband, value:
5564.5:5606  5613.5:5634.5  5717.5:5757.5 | 0.09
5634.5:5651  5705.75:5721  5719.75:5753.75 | 0.04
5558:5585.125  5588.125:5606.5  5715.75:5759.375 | 0.18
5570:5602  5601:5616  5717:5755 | 0.11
